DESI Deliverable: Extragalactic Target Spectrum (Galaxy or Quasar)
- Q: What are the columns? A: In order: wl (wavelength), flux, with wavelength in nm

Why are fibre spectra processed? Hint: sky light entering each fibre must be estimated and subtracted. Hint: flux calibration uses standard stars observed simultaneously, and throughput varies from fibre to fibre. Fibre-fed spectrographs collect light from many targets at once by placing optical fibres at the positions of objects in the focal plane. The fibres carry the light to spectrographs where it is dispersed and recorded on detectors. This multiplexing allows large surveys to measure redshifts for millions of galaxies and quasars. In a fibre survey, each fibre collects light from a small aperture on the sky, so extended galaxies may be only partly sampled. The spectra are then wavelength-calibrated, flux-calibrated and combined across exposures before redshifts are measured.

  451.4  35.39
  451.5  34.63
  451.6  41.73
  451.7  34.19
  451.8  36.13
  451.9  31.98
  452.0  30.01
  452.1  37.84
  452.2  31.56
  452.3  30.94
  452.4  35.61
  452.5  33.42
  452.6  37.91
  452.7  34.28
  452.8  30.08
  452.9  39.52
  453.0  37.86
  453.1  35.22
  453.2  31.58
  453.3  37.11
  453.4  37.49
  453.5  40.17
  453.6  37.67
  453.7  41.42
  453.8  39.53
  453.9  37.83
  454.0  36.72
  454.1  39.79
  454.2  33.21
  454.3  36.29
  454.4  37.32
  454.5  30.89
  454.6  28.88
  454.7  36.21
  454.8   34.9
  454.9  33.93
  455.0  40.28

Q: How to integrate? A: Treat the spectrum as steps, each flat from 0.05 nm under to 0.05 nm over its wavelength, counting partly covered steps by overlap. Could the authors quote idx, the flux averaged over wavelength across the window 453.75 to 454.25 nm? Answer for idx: 37.4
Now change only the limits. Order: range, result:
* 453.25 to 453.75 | 38.8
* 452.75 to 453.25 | 34.9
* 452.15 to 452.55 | 32.9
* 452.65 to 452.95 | 34.6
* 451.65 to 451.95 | 34.1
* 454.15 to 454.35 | 34.8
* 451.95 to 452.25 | 33.1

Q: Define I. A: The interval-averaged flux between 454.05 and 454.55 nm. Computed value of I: 35.5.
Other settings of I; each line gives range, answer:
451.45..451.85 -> 36.7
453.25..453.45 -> 37.3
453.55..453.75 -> 39.5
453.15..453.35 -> 34.3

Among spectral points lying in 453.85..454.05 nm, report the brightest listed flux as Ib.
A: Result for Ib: 37.83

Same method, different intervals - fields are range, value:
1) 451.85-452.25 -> 37.84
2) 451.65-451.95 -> 36.13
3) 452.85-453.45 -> 39.52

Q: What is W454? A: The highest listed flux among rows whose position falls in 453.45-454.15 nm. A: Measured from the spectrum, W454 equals 41.42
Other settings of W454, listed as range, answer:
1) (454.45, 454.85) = 36.21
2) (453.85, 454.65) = 39.79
